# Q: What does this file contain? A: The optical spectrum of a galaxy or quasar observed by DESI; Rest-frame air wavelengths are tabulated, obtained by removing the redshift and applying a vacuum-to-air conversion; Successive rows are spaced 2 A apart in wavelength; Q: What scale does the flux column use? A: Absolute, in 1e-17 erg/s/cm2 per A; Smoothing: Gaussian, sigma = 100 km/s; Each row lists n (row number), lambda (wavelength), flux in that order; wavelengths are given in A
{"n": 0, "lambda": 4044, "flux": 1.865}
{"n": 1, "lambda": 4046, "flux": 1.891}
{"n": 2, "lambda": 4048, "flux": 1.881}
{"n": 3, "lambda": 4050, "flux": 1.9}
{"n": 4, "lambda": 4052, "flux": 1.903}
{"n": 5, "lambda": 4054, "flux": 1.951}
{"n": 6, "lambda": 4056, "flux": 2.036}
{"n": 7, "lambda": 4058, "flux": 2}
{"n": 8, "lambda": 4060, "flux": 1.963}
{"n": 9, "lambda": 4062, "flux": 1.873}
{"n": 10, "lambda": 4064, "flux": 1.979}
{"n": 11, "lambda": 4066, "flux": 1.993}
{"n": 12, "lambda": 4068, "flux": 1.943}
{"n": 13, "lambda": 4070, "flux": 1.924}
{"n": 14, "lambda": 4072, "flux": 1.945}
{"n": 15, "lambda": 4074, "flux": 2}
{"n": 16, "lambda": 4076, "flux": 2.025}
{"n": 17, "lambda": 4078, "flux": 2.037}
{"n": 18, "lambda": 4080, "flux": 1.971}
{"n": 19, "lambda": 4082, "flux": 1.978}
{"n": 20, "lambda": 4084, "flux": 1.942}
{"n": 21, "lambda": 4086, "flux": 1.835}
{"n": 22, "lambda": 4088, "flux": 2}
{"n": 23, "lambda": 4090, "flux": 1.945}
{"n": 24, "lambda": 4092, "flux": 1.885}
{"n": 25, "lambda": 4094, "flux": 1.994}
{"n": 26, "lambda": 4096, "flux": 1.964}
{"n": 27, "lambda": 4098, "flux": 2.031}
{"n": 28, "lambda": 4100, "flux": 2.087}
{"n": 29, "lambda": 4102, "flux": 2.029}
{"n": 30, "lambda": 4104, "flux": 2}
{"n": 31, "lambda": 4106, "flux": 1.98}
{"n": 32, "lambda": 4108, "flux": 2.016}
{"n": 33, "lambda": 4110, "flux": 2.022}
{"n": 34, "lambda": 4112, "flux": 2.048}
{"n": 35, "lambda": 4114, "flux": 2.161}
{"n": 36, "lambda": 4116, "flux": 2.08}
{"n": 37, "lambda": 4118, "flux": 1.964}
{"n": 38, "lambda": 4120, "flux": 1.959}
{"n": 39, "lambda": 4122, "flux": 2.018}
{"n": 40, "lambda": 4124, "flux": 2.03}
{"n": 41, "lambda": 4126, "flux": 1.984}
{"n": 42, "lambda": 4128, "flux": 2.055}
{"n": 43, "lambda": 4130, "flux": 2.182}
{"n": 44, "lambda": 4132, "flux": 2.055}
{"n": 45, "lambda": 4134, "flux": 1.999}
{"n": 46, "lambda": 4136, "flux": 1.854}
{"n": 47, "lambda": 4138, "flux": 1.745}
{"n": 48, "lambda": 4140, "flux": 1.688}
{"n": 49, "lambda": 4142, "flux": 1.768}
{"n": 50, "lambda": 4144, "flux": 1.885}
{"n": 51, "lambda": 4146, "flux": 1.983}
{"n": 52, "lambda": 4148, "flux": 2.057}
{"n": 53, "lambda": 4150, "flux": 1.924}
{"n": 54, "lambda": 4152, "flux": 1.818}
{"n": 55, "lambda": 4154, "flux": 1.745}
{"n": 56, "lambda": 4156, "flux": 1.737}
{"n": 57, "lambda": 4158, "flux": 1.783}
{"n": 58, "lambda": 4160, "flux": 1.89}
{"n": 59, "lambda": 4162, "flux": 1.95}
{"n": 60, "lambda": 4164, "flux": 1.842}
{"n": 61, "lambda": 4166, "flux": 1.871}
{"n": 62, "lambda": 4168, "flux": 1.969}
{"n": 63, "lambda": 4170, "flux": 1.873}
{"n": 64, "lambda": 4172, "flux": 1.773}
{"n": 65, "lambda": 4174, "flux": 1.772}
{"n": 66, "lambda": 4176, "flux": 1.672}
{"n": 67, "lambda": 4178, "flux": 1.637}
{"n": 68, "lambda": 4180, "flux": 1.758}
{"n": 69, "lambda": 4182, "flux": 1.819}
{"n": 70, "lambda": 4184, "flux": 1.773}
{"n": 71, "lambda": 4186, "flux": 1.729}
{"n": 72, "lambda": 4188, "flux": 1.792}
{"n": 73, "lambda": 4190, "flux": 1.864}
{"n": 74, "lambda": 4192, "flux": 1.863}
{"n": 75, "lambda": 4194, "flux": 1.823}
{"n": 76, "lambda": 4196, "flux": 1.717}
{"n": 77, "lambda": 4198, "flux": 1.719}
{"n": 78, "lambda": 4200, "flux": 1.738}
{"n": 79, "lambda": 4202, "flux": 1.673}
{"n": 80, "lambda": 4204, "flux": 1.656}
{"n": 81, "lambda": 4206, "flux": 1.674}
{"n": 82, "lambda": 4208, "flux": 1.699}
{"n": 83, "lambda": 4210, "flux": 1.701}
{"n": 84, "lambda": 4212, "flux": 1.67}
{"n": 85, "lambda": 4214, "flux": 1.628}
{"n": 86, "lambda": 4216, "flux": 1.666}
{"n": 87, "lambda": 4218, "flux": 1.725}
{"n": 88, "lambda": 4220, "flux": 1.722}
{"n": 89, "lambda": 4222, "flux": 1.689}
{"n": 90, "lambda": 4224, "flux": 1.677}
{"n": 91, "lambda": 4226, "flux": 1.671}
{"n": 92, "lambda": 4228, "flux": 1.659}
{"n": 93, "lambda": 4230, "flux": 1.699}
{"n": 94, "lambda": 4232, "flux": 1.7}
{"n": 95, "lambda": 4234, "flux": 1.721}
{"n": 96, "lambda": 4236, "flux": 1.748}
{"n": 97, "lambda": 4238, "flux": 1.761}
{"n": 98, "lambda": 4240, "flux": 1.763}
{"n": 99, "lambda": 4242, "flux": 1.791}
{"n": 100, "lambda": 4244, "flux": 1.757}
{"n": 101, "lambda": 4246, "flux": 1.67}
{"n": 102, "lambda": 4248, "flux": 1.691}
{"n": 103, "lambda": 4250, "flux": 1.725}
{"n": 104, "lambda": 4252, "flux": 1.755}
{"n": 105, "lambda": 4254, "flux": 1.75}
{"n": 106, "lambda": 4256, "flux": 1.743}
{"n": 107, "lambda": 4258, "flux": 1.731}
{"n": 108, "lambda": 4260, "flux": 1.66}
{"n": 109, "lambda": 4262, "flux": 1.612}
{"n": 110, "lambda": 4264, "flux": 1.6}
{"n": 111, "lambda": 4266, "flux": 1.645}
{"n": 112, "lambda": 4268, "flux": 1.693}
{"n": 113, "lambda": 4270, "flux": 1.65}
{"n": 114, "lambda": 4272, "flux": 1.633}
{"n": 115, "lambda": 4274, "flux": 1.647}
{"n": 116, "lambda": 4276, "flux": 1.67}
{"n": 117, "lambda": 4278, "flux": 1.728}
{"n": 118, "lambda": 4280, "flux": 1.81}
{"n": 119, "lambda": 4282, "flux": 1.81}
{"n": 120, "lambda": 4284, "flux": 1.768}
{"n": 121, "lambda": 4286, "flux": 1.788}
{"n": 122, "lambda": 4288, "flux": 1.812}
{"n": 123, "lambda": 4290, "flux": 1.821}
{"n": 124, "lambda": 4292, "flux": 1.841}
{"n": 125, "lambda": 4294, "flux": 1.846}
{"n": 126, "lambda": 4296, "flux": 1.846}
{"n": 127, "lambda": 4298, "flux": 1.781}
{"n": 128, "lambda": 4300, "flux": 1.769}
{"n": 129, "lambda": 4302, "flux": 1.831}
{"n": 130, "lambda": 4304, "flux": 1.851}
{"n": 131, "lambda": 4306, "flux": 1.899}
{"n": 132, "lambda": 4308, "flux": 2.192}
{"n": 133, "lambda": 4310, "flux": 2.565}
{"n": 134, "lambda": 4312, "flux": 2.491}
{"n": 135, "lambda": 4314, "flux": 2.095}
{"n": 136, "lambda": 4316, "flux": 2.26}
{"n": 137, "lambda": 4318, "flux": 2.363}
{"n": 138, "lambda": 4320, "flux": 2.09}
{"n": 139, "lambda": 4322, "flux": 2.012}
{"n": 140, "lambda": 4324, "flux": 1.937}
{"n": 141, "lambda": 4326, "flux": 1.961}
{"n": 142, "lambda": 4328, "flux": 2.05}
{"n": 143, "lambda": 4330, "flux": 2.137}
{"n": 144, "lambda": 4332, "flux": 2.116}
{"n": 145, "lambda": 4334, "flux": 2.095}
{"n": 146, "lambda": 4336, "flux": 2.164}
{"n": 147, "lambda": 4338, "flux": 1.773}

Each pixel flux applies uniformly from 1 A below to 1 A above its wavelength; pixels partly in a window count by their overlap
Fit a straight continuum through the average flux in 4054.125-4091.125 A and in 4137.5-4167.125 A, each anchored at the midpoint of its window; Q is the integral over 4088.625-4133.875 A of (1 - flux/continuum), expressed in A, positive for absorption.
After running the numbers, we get -2.69 A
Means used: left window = 1.97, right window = 1.85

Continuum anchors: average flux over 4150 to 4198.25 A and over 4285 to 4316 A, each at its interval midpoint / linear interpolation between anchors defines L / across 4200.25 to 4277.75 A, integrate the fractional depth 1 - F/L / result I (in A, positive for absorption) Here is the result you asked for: 8.0 A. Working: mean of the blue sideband 1.8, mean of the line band 1.69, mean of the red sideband 1.97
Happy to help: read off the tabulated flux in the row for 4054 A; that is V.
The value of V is 1.951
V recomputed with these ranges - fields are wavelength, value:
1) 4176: 1.672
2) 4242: 1.791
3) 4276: 1.67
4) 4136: 1.854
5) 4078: 2.037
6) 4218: 1.725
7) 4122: 2.018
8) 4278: 1.728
